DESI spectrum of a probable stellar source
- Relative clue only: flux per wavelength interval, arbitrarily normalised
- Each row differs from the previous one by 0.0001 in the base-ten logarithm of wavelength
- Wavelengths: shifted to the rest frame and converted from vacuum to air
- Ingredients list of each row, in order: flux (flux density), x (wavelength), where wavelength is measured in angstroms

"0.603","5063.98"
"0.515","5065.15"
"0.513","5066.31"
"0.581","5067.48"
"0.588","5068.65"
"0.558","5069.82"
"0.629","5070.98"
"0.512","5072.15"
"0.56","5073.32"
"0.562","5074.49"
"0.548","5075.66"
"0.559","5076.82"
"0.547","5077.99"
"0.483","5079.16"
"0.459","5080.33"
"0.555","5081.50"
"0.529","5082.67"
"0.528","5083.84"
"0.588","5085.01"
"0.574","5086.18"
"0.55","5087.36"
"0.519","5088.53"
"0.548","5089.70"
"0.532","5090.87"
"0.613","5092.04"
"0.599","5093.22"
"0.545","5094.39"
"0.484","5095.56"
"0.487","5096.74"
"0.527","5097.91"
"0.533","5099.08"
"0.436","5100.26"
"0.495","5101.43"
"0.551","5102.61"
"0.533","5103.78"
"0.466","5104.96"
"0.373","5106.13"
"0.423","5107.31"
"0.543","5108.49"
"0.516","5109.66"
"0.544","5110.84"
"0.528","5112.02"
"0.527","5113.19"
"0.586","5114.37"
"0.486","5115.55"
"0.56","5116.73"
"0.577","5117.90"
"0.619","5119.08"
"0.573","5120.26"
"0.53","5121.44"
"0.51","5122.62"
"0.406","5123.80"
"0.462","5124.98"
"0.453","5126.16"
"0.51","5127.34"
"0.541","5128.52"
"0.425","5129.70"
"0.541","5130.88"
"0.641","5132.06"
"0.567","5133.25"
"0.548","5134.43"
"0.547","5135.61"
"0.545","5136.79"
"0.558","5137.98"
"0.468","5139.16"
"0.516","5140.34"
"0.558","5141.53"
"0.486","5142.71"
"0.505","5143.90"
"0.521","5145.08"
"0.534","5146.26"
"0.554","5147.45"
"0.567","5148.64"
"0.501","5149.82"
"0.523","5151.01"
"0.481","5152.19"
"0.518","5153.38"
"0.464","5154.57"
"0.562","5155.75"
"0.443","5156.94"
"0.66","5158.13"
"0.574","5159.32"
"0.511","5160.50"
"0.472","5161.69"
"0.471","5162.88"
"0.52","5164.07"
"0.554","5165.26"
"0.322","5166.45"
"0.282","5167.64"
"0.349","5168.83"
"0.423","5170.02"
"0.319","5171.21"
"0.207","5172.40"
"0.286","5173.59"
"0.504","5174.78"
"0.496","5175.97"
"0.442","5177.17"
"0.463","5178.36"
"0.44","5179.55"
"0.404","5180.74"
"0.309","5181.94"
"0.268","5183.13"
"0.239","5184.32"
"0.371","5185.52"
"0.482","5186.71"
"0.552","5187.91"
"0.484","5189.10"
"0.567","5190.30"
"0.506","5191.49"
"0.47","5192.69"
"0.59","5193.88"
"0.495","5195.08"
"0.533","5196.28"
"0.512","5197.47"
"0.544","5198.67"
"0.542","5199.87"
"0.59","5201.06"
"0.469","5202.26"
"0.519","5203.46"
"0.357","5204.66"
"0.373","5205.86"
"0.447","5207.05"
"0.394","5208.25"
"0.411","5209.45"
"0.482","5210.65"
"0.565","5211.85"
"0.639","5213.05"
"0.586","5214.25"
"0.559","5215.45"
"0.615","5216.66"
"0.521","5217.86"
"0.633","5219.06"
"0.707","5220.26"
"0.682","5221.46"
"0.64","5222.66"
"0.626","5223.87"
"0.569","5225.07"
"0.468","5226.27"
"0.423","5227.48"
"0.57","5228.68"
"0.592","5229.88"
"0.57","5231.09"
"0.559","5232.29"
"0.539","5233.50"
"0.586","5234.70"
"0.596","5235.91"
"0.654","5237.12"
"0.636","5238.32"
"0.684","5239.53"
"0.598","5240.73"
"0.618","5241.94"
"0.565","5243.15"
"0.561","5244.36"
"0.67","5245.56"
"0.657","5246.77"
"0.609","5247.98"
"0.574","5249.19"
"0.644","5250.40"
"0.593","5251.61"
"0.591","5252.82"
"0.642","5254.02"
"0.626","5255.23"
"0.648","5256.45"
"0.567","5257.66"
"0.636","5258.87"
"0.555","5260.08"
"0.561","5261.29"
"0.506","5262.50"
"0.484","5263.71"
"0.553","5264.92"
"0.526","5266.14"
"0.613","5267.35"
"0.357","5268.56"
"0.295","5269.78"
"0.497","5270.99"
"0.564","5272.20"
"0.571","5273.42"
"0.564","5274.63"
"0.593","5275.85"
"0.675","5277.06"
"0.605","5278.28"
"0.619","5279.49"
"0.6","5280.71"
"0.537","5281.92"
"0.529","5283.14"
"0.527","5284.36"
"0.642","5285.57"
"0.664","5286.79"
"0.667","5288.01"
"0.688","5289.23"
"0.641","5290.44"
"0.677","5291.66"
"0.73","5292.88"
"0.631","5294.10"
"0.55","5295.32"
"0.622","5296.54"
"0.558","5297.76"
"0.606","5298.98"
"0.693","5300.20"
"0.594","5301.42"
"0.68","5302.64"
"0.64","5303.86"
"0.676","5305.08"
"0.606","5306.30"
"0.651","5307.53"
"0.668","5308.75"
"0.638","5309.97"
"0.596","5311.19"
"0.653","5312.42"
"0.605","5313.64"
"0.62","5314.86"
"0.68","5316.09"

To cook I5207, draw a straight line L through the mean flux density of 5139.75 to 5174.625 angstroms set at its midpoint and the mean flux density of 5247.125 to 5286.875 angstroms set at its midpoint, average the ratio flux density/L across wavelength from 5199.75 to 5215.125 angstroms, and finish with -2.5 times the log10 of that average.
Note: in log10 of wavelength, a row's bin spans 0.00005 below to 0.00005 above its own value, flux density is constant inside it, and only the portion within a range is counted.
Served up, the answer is 0.06 mag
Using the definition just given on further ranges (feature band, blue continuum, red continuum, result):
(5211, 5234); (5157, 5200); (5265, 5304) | -0.15 mag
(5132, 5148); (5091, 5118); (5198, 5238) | -0.02 mag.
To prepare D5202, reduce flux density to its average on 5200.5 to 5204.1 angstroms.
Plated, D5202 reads 0.523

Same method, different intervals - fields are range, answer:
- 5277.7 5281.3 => 0.608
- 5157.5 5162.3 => 0.553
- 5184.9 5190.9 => 0.49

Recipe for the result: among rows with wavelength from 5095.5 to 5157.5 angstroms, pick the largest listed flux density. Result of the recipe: 0.641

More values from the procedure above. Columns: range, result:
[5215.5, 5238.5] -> 0.707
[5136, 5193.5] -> 0.66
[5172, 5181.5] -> 0.504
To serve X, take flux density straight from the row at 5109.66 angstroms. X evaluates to 0.516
